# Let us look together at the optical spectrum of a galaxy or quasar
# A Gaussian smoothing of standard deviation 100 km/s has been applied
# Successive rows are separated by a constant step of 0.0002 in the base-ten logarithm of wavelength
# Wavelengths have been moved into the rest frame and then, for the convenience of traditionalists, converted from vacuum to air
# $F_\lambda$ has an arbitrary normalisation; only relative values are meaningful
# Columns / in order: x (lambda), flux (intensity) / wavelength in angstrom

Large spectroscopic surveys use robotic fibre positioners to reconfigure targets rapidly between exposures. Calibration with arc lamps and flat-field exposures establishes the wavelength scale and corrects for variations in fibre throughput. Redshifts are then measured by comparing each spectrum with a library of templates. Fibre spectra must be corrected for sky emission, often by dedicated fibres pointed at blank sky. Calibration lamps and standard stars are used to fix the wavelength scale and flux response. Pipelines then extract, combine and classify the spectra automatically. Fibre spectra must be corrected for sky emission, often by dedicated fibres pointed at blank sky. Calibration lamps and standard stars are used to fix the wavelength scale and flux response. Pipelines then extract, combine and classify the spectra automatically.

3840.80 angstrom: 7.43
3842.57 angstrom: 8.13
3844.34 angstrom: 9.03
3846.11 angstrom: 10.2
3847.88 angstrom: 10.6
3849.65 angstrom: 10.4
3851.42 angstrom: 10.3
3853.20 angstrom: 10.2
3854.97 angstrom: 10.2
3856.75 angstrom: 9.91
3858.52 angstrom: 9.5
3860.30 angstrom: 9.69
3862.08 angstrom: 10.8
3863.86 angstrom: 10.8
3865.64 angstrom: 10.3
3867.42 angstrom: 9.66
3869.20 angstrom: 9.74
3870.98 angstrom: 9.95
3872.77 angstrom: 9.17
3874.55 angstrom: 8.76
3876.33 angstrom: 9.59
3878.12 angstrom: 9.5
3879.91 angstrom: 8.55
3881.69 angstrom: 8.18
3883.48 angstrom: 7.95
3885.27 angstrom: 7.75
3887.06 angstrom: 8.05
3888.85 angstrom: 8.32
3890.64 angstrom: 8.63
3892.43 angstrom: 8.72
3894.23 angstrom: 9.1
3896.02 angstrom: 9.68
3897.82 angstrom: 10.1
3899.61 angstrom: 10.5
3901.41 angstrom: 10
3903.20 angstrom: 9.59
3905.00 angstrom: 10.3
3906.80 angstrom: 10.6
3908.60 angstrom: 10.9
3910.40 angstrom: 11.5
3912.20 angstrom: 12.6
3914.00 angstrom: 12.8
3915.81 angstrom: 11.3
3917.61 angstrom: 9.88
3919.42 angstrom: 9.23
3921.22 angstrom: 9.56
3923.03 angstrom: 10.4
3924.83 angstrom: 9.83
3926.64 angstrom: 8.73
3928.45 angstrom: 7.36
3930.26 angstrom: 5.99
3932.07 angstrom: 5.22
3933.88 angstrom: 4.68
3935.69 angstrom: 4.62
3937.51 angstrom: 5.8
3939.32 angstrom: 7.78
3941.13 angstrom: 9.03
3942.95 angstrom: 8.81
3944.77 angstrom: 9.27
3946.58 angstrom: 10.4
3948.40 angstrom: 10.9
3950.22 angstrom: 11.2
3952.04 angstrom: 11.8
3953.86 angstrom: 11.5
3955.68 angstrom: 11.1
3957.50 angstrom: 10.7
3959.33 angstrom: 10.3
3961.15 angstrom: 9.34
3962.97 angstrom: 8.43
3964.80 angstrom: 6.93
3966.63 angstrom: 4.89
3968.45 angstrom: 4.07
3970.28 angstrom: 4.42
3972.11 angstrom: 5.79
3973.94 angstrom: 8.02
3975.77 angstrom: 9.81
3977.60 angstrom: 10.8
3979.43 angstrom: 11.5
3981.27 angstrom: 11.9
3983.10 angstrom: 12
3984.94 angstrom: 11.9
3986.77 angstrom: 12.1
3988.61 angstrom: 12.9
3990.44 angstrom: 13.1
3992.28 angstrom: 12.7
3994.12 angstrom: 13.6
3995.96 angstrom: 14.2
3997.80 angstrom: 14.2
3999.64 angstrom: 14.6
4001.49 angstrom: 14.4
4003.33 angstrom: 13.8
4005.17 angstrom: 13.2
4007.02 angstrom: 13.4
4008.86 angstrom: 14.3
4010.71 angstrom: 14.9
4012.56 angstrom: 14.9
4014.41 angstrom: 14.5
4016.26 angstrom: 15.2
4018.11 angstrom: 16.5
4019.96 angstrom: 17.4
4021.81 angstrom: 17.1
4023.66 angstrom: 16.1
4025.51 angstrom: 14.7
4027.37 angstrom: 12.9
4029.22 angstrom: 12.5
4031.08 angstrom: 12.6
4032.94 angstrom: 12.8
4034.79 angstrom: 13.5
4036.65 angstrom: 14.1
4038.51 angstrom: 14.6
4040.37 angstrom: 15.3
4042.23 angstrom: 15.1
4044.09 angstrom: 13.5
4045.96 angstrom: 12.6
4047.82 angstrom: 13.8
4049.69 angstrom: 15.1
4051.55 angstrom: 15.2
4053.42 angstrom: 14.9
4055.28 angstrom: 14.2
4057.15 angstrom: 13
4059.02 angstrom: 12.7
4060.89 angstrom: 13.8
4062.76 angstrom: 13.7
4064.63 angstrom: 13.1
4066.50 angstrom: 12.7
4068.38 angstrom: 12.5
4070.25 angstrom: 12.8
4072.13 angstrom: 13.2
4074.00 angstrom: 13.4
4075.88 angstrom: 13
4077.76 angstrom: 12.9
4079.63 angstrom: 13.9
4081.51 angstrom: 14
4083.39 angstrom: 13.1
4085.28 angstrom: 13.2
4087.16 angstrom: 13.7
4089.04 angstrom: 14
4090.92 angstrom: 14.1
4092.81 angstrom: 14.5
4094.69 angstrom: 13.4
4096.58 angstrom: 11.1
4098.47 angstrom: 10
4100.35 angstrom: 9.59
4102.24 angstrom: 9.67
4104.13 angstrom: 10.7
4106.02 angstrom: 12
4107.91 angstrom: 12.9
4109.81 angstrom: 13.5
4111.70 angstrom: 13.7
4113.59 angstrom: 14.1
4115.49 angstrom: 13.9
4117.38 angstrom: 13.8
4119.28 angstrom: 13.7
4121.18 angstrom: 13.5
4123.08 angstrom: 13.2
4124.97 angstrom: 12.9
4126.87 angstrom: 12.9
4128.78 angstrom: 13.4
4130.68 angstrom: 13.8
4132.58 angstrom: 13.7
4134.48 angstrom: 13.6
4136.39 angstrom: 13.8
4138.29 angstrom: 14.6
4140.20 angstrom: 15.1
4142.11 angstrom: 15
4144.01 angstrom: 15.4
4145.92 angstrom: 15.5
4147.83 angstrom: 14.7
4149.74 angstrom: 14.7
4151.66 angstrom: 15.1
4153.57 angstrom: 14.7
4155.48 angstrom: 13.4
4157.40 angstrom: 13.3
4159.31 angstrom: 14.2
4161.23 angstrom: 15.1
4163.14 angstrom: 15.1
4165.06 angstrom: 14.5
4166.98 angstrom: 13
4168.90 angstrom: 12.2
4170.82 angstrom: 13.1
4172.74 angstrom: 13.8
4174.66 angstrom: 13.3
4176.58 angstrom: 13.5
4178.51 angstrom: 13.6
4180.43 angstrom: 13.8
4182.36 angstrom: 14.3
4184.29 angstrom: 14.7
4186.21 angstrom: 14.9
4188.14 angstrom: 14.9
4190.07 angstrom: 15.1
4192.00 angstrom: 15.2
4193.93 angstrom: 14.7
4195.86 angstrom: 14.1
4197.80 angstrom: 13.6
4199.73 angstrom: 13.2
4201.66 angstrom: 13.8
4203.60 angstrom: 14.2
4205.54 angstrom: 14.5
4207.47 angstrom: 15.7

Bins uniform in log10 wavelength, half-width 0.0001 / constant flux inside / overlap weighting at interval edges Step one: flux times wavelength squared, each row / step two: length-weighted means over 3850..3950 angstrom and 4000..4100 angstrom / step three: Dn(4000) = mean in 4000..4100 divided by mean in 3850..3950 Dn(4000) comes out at 1.6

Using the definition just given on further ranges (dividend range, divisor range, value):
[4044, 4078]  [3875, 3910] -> 1.58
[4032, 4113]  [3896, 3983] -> 1.54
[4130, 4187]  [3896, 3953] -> 1.70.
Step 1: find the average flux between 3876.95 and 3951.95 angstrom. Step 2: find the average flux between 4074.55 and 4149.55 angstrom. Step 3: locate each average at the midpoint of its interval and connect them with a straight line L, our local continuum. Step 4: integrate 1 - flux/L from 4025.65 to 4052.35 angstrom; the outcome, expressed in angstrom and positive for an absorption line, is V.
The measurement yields -4.66 angstrom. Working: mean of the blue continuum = 9.13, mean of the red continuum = 13.3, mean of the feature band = 13.8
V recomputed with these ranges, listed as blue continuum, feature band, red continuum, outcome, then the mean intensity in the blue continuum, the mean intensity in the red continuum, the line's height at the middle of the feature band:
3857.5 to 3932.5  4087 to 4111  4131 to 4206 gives 1.50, 9.52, 14.2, 13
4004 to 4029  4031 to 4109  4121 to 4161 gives 7.52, 14.9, 14.1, 14.6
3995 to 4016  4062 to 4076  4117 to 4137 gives 0.80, 14.2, 13.5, 13.8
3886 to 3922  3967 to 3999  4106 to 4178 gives 1.89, 10.1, 13.9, 11.3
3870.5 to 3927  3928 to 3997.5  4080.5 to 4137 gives 8.66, 9.69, 13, 10.7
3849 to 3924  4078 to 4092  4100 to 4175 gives -0.91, 9.83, 13.6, 12.8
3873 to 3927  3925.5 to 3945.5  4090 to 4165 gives 6.33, 9.69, 13.5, 10.3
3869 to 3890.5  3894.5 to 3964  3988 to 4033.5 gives 8.01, 8.76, 14.3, 10.8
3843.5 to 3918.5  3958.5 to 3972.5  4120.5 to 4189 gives 5.47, 9.84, 14.1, 11.1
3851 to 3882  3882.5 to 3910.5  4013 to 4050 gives 3.15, 9.73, 14.5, 10.6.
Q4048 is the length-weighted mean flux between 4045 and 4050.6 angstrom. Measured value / 13.8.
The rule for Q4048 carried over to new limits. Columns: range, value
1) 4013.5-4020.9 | 15.9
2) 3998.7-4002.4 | 14.5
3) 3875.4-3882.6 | 8.95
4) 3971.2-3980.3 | 9.18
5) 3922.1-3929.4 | 9.06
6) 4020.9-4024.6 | 16.6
